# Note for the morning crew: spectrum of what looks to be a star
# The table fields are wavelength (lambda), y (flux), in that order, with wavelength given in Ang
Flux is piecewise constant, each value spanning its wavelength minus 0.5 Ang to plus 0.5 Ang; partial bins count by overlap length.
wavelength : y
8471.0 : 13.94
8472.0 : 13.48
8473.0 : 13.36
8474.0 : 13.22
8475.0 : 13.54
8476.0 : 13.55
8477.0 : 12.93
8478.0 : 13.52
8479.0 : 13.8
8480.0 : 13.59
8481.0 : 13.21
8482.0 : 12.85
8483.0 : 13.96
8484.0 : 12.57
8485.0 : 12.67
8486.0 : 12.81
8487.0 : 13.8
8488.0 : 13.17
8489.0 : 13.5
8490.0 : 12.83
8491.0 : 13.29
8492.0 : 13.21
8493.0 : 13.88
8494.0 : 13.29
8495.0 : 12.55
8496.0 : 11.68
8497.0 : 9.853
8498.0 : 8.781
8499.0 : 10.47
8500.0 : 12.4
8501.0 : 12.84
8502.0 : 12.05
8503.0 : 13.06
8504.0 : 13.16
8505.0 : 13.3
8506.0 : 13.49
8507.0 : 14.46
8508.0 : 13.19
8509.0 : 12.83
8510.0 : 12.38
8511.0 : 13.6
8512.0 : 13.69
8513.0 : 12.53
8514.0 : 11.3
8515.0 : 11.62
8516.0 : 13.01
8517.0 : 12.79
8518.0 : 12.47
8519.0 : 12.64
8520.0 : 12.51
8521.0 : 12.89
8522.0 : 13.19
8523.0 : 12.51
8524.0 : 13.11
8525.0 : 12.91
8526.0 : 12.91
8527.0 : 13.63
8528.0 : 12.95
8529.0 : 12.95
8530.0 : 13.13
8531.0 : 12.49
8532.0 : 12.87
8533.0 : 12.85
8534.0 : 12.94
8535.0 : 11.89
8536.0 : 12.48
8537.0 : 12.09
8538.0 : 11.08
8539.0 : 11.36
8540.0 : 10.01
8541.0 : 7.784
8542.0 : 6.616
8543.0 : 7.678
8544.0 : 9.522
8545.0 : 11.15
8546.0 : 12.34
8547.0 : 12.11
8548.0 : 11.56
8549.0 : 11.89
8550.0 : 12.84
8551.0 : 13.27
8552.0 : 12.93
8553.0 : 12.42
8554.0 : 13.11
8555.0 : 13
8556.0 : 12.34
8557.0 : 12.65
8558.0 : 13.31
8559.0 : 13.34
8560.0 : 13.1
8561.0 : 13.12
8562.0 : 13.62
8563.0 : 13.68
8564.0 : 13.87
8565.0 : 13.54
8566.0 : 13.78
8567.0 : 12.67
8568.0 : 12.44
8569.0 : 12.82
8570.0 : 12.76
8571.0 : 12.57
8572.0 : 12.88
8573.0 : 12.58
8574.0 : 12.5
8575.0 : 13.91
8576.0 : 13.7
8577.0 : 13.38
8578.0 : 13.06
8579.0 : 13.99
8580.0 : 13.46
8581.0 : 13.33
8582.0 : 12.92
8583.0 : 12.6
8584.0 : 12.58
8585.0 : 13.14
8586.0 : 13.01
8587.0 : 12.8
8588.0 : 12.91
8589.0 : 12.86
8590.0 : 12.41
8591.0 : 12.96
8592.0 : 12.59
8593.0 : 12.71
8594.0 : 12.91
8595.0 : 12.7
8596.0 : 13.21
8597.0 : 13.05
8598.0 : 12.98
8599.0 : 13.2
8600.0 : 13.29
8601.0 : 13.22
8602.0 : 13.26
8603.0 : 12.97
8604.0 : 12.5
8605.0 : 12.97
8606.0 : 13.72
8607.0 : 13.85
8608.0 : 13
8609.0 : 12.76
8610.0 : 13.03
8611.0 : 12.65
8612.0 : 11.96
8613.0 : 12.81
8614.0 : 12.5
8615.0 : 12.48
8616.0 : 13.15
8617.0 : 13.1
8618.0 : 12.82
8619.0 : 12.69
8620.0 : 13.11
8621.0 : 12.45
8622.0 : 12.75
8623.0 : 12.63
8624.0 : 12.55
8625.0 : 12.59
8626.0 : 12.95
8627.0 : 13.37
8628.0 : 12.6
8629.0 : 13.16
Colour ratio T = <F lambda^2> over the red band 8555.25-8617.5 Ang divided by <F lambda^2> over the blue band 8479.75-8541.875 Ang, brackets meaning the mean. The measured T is 1.06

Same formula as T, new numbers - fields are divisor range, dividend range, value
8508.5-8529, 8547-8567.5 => 1.03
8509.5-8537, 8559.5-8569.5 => 1.05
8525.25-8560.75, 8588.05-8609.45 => 1.10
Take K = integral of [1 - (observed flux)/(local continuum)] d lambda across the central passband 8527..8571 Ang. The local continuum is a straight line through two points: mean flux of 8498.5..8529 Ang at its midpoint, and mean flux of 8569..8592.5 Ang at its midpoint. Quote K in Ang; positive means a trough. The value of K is 2.3 Ang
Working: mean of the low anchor 12.8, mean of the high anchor 13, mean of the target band 12.2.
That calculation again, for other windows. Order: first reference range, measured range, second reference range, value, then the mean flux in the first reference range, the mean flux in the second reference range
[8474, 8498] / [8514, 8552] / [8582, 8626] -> 2.9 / 13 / 12.9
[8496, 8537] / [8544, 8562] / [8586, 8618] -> 0.2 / 12.6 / 12.9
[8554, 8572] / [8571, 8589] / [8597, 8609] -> 0.0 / 13.1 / 13.2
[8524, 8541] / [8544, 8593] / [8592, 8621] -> -1.0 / 12.3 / 12.9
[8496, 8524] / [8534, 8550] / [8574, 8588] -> 2.5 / 12.5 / 13.2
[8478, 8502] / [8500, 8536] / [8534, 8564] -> -1.7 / 12.7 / 11.9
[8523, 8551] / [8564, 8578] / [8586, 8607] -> -0.7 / 11.7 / 13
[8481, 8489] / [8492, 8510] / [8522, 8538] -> 0.8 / 13.1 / 12.7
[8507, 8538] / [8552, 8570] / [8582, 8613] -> -0.4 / 12.7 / 12.9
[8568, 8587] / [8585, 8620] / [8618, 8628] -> -0.1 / 13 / 12.8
